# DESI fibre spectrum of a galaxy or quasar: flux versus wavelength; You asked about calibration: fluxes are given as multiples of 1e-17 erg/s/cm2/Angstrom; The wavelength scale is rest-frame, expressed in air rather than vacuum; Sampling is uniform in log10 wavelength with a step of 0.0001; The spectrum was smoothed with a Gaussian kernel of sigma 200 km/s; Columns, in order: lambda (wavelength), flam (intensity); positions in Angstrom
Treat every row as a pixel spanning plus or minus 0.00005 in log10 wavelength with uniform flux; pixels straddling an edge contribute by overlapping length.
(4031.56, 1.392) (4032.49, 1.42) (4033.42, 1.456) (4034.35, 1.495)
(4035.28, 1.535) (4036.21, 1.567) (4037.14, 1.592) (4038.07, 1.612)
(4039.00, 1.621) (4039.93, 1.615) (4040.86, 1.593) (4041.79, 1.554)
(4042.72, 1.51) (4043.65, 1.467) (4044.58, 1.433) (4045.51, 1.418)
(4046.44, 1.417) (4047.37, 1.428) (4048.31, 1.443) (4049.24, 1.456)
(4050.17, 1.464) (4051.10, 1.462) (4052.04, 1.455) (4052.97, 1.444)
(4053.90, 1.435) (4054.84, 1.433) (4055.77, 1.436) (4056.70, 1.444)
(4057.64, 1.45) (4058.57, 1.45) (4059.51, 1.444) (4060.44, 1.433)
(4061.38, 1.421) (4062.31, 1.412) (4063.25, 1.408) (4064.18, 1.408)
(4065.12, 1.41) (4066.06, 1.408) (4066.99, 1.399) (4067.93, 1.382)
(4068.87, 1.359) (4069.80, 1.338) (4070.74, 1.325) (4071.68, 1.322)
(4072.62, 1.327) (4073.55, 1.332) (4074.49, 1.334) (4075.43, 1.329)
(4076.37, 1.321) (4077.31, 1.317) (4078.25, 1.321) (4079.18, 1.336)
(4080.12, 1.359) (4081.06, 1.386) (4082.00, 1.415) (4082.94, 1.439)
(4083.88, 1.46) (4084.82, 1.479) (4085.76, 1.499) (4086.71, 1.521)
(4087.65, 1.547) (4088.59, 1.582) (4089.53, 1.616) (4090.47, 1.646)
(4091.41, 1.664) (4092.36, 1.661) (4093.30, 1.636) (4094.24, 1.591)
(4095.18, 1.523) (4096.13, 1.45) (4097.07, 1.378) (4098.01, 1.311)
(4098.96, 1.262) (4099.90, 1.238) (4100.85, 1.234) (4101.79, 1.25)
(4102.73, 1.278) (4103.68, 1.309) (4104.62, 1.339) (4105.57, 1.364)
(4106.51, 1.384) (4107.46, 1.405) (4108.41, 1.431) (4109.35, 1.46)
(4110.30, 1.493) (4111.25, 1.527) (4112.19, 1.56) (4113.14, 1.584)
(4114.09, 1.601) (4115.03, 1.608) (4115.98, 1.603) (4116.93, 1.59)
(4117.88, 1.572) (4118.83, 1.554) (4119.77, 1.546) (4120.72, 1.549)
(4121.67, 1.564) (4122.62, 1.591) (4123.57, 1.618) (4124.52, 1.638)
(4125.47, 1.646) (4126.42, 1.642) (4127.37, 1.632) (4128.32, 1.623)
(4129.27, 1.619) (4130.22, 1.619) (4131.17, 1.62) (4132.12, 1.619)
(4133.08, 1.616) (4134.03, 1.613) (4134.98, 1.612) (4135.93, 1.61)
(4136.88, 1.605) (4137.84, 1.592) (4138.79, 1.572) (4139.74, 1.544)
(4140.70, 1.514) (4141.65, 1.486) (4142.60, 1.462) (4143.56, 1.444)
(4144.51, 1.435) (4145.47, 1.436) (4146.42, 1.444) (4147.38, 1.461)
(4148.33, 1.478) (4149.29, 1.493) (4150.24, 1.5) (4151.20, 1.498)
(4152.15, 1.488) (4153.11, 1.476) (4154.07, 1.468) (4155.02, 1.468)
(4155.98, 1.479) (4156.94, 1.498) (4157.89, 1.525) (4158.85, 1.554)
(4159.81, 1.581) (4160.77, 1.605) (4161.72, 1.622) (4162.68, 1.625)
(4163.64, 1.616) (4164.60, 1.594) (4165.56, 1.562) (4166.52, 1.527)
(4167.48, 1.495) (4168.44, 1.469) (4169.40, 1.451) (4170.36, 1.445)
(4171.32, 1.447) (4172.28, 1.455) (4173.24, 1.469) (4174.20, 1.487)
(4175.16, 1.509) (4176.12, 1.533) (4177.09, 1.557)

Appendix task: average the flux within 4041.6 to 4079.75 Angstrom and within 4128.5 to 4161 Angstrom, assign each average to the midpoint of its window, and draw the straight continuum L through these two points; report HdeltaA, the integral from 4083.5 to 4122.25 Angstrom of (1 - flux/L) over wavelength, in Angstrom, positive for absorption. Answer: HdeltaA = -0.4 Angstrom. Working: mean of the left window 1.41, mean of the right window 1.53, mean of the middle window 1.48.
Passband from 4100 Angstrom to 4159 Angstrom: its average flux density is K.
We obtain 1.51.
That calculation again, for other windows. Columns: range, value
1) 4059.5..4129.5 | 1.46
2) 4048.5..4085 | 1.4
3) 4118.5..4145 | 1.58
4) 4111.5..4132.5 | 1.6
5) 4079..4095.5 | 1.52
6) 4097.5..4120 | 1.44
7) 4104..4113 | 1.44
